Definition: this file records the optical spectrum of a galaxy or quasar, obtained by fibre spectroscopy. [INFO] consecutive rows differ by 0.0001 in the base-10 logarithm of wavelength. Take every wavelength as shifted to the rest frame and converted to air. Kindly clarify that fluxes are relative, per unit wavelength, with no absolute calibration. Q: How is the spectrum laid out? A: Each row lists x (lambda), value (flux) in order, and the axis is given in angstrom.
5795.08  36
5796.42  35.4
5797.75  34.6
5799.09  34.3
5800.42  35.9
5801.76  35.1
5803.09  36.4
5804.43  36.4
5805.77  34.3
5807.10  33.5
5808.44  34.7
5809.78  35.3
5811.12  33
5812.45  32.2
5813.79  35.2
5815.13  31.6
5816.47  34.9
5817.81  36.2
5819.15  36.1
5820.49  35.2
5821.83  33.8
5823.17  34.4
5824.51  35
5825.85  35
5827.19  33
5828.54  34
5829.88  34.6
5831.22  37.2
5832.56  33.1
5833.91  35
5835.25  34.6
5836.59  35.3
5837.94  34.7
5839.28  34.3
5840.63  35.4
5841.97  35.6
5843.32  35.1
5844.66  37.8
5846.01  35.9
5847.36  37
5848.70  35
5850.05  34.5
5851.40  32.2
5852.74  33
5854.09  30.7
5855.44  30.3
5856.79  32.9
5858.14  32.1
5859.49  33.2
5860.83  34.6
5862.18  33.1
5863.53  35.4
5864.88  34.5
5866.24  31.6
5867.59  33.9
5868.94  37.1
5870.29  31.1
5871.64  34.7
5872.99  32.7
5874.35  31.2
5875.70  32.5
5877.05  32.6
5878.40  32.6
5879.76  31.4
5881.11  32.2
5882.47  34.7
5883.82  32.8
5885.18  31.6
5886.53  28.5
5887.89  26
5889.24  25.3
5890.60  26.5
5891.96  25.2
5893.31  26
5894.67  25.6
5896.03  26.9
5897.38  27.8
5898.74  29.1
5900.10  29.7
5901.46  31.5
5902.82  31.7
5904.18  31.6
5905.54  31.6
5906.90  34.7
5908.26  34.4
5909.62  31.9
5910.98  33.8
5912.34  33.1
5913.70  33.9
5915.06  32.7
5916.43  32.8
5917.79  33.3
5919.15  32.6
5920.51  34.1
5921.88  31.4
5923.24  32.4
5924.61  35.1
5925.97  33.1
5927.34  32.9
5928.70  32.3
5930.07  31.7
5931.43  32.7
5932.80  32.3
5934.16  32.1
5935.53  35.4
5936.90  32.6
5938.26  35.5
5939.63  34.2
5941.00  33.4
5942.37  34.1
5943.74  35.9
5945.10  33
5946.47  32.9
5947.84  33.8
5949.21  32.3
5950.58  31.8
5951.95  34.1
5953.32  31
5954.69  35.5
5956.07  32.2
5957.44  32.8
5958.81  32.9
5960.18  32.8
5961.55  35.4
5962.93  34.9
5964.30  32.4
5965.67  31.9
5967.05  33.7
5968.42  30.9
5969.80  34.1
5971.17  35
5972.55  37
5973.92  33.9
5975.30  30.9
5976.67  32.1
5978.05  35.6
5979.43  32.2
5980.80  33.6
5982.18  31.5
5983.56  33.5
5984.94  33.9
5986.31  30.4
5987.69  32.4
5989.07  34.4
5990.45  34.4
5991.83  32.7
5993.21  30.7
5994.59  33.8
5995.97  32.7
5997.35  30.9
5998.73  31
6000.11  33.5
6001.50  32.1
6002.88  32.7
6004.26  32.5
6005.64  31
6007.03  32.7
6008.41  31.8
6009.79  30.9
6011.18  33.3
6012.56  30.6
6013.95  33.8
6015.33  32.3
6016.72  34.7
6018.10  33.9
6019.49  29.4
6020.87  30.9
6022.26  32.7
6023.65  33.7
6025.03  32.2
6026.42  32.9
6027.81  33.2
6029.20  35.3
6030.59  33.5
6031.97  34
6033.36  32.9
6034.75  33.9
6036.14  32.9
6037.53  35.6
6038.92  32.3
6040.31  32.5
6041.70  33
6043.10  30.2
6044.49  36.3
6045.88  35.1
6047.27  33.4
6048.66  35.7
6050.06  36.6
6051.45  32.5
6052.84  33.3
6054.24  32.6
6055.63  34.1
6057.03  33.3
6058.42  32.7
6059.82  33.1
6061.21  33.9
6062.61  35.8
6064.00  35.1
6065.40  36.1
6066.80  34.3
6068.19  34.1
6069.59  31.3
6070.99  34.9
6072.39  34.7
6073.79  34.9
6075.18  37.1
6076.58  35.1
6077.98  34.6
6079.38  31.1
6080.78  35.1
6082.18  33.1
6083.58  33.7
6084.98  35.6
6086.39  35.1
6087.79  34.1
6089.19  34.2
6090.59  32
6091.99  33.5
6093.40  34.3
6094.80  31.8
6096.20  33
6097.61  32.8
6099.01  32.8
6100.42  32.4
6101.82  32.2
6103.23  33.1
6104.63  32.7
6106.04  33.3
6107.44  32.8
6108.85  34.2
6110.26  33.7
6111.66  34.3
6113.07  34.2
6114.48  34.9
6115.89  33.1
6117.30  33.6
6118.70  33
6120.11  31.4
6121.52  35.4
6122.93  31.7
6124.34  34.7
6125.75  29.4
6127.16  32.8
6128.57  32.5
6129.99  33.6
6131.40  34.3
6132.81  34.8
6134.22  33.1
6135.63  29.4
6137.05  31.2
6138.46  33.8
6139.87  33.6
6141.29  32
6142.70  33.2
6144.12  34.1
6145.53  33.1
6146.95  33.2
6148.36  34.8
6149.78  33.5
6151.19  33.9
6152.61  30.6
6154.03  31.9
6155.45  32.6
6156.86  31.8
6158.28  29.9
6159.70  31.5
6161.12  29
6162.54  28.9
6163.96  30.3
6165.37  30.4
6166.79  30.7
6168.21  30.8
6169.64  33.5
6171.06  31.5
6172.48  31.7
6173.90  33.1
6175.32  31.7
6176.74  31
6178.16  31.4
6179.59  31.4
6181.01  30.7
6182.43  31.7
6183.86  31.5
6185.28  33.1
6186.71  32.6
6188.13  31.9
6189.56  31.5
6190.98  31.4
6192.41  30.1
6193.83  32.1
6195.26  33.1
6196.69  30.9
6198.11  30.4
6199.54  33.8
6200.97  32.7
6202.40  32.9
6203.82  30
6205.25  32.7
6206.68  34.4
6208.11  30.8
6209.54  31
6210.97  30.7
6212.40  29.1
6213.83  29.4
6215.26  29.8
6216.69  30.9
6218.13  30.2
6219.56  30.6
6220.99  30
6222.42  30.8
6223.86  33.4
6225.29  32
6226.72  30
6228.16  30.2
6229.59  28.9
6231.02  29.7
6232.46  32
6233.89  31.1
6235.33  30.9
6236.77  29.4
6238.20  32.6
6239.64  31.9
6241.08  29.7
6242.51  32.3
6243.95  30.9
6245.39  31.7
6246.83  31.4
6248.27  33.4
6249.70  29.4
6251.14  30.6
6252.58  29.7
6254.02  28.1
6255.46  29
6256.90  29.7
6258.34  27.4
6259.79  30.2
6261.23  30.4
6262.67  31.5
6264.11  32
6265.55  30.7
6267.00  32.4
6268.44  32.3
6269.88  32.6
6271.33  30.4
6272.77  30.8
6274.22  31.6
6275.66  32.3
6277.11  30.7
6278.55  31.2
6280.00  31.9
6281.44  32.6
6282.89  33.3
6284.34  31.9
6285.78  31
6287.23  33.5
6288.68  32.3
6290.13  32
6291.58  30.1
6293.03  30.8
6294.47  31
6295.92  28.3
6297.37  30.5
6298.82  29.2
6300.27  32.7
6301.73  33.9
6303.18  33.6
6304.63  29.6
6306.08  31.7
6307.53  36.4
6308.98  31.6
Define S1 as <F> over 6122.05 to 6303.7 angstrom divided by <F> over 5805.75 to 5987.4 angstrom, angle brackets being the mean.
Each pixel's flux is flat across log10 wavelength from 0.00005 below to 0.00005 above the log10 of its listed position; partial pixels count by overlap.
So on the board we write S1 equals 0.95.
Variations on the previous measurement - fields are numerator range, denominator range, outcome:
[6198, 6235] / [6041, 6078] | 0.91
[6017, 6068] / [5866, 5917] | 1.08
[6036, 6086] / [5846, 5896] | 1.07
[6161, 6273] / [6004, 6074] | 0.93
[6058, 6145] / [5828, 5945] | 1.03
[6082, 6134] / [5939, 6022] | 1.01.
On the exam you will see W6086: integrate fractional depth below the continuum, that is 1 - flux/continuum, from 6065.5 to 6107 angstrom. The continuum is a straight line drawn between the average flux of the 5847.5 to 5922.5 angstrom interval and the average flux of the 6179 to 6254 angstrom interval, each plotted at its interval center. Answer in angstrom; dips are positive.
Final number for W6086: -3.0 angstrom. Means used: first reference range 31.8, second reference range 31.2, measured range 33.7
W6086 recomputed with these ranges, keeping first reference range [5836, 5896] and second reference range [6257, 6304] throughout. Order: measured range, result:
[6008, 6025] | -0.2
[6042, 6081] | -2.7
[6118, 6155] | -1.3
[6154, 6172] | 0.4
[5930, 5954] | -0.8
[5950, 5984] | -1.2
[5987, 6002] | -0.2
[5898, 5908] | 0.2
